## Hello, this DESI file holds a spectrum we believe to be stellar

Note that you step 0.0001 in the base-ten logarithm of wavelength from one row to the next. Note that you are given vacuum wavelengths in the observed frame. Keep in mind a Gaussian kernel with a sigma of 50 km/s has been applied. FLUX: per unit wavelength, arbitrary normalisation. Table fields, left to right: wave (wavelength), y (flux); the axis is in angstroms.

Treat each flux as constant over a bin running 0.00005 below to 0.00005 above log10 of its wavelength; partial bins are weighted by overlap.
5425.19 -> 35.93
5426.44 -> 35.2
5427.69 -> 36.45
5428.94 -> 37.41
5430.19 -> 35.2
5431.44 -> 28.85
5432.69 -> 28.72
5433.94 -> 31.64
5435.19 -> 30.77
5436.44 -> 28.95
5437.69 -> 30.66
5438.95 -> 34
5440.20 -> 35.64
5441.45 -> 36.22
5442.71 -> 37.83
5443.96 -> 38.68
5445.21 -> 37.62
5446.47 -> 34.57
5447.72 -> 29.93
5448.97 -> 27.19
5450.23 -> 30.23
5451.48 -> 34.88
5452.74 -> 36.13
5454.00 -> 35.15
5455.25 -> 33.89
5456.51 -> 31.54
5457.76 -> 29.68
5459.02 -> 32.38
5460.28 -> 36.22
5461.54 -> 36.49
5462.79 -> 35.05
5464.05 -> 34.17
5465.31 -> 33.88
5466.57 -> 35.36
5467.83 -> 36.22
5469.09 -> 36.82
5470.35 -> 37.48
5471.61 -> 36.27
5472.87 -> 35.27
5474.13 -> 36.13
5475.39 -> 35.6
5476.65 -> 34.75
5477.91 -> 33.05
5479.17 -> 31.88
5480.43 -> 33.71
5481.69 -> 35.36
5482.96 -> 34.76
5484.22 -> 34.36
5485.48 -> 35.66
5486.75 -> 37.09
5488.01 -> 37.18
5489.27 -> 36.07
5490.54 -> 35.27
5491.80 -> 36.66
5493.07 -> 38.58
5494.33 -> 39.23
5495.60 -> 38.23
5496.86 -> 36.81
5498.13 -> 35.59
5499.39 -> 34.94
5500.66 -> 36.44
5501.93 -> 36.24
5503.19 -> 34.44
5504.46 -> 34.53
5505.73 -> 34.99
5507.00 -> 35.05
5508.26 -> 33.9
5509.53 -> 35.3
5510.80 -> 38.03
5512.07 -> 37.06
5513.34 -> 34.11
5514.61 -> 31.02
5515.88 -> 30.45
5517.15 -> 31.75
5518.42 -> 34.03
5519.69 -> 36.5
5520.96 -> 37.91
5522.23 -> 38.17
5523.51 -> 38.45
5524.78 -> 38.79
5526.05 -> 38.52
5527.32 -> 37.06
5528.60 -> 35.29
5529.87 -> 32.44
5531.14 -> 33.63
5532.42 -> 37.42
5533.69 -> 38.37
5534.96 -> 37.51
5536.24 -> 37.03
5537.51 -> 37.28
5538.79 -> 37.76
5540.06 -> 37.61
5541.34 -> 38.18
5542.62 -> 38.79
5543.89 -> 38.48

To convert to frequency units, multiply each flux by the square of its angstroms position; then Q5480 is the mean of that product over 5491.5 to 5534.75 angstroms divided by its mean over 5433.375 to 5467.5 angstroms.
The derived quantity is 1.09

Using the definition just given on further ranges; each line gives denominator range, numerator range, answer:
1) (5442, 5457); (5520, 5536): 1.12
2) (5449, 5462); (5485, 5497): 1.13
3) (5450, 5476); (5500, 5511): 1.03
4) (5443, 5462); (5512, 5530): 1.08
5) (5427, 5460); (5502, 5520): 1.06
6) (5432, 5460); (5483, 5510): 1.11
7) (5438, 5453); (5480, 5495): 1.07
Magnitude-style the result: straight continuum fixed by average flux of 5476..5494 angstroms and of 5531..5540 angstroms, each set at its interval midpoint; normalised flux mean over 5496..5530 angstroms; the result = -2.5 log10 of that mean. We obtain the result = 0.03 mag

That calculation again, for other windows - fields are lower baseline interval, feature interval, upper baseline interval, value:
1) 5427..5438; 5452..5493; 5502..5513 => -0.04 mag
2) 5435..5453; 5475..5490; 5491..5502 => 0.03 mag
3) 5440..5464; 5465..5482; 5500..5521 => -0.02 mag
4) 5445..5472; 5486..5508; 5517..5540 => -0.02 mag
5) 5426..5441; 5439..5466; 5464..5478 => 0.00 mag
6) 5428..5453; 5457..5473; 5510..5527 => -0.03 mag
